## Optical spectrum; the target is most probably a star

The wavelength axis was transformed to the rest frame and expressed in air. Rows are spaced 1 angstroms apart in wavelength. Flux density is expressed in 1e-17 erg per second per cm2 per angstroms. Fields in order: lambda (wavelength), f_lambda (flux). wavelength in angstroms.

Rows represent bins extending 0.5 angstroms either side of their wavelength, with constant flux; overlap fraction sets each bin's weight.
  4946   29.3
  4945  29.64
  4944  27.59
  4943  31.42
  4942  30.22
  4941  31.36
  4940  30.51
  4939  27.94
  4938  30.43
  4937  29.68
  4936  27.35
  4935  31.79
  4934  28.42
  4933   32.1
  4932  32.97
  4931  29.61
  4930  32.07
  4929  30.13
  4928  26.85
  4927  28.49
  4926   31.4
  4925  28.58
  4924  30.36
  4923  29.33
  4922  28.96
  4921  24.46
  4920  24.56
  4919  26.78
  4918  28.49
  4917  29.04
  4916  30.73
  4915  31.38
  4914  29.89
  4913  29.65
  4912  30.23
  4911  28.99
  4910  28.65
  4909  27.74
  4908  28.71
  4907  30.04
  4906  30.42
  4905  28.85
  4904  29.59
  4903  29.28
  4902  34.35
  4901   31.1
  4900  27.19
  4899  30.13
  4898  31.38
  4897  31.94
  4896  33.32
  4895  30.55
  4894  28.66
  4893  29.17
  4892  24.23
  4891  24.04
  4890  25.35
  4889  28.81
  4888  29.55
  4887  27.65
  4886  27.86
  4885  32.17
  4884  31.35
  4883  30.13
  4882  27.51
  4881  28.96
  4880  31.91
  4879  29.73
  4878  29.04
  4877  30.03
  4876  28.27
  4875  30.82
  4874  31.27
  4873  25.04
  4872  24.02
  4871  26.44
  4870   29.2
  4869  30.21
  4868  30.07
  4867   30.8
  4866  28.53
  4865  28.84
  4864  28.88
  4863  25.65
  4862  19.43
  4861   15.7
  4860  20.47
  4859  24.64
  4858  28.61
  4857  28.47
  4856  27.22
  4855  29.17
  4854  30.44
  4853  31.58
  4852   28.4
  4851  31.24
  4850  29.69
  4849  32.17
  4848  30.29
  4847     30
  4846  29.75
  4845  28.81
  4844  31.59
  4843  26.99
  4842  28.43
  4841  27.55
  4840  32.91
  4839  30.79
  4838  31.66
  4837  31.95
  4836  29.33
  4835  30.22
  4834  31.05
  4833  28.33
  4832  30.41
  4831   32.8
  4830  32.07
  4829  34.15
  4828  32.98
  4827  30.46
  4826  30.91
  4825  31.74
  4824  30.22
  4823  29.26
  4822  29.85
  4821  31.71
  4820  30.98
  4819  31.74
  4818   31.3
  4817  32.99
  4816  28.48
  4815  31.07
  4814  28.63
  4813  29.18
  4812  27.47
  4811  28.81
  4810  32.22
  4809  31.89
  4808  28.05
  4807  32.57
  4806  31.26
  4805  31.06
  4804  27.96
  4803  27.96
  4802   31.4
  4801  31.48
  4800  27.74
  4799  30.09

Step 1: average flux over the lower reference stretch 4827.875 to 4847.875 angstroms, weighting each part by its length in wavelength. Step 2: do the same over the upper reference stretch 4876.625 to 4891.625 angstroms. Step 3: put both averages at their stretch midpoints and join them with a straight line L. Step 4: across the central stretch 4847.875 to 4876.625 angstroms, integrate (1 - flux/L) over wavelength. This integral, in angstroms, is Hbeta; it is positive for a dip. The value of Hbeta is 1.9 angstroms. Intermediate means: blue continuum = 30.5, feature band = 27.8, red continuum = 28.9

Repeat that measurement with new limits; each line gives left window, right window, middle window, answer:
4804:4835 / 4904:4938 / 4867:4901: 0.9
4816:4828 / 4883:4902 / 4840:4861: 1.2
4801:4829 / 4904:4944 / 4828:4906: 2.4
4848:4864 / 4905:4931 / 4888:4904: -0.6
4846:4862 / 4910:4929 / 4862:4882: -0.4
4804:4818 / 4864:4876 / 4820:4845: -0.9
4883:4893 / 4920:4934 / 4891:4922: -0.6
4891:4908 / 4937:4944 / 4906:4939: 0.7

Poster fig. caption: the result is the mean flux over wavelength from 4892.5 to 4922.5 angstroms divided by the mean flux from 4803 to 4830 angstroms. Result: 0.96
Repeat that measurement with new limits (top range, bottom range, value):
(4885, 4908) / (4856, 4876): 1.10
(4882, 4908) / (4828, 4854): 0.96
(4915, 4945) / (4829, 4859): 0.98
